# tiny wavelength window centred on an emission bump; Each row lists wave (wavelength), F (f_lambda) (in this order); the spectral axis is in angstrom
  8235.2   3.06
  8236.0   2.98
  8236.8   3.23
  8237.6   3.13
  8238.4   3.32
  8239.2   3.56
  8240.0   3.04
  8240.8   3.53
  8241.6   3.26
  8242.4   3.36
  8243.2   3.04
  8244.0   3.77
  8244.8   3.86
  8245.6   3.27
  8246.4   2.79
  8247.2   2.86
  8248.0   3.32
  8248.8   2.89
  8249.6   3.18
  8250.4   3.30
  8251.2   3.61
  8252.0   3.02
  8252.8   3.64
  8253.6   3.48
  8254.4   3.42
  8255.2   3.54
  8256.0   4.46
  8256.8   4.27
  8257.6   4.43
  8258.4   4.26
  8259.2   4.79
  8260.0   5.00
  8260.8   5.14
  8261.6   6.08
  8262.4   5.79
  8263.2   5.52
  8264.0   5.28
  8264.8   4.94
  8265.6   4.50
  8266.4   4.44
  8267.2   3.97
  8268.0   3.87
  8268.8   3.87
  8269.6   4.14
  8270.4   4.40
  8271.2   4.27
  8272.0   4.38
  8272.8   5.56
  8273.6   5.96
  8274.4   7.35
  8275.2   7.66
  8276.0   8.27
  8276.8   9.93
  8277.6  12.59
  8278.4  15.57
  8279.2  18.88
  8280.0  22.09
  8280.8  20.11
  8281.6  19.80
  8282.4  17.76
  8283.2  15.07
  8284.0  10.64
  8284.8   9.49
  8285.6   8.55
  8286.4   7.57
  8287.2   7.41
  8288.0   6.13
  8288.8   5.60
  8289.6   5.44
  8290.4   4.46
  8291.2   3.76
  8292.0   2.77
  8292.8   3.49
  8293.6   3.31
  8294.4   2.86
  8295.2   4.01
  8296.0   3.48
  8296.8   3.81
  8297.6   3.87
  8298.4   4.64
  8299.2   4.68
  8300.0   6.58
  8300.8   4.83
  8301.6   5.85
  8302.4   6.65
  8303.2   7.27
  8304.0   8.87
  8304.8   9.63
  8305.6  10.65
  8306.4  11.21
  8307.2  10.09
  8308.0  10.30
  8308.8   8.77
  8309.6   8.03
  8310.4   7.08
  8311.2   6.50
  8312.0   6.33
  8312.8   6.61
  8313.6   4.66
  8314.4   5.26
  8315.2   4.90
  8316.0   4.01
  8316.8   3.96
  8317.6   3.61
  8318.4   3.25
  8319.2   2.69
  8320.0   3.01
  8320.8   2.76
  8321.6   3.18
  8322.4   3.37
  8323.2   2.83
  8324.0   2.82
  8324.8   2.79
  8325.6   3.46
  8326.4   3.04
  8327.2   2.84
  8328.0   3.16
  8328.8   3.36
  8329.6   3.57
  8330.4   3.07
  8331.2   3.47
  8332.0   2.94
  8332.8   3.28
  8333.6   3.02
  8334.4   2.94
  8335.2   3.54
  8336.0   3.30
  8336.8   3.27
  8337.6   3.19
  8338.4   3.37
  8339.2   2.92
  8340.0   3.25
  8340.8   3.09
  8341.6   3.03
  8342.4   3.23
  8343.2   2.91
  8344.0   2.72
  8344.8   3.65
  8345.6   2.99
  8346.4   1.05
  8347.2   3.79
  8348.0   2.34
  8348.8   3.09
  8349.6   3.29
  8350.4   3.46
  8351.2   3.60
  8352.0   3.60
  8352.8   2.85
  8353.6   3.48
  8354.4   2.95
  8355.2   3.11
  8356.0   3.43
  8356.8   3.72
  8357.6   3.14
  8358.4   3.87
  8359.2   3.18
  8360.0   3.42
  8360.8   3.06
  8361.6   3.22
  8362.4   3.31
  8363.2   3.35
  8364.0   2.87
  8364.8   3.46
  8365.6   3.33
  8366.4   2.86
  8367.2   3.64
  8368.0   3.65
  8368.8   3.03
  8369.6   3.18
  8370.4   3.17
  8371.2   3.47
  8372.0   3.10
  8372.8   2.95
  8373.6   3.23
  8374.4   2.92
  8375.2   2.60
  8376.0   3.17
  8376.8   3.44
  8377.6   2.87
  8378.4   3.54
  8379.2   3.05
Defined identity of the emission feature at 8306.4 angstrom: [N II]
